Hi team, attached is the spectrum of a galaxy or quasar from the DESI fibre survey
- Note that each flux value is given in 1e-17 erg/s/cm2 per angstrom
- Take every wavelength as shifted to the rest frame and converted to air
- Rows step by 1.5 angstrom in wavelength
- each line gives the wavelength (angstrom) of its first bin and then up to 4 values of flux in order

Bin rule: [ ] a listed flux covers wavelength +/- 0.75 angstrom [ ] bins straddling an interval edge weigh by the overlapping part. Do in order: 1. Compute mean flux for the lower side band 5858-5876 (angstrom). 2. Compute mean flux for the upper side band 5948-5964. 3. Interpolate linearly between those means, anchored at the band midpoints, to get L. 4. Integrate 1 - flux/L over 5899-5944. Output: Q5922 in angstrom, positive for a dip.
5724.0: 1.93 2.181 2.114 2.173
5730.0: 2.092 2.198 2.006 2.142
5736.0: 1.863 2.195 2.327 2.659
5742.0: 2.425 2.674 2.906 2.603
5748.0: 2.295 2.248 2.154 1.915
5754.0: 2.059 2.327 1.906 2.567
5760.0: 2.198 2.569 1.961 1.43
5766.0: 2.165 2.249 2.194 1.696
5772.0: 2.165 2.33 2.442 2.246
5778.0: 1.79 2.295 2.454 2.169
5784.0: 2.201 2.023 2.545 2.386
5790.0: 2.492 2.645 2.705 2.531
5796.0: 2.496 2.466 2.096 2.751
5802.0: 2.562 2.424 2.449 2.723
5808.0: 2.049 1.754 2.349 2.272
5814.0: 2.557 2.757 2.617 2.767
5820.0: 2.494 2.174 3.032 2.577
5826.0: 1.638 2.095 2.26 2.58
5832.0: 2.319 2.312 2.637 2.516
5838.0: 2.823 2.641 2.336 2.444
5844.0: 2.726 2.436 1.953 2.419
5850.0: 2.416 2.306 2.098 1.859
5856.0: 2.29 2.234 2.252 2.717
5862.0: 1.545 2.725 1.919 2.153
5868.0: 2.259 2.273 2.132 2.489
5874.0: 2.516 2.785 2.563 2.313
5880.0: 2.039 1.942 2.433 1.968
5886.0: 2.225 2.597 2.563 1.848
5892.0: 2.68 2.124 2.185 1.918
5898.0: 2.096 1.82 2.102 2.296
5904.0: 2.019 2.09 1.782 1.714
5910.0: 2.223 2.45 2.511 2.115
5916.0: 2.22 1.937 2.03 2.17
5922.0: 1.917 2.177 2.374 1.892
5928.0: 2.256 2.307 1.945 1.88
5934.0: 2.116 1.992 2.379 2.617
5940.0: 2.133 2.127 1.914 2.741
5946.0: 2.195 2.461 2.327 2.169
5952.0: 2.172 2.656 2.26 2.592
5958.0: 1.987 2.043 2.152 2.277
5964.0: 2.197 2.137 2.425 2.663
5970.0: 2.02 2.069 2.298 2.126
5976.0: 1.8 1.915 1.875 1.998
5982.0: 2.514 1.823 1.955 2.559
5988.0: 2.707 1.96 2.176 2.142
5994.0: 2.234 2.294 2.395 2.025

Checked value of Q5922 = 3.1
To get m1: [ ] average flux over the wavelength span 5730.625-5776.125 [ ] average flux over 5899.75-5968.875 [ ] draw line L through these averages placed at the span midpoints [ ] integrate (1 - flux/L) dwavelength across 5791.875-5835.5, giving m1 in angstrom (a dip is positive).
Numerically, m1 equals -4.2 angstrom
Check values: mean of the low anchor 2.23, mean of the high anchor 2.19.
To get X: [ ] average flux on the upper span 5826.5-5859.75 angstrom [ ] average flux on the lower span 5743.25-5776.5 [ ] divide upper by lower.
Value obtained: 1.06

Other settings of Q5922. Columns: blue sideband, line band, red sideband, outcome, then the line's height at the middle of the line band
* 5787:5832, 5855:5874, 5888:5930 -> 0.14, 2.27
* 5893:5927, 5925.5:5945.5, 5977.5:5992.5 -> -0.59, 2.12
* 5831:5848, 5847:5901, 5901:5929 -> 1.55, 2.31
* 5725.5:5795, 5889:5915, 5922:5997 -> 1.04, 2.22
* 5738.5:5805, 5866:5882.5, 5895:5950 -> -0.89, 2.2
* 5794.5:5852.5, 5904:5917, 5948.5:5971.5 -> 1.10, 2.32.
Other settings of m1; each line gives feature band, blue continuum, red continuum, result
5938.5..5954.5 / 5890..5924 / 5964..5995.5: -1.2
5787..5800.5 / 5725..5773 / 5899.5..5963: -1.8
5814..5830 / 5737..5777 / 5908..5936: -1.8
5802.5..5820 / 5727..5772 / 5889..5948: -2.0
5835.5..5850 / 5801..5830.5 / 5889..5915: -1.0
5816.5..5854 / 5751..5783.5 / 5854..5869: -4.0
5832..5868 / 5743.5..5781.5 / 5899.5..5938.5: -2.9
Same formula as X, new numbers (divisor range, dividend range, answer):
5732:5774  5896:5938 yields 0.95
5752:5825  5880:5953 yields 0.93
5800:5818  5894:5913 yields 0.85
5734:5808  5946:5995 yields 0.96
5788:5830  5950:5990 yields 0.90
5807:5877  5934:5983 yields 0.94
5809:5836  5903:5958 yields 0.91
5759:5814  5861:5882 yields 0.99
